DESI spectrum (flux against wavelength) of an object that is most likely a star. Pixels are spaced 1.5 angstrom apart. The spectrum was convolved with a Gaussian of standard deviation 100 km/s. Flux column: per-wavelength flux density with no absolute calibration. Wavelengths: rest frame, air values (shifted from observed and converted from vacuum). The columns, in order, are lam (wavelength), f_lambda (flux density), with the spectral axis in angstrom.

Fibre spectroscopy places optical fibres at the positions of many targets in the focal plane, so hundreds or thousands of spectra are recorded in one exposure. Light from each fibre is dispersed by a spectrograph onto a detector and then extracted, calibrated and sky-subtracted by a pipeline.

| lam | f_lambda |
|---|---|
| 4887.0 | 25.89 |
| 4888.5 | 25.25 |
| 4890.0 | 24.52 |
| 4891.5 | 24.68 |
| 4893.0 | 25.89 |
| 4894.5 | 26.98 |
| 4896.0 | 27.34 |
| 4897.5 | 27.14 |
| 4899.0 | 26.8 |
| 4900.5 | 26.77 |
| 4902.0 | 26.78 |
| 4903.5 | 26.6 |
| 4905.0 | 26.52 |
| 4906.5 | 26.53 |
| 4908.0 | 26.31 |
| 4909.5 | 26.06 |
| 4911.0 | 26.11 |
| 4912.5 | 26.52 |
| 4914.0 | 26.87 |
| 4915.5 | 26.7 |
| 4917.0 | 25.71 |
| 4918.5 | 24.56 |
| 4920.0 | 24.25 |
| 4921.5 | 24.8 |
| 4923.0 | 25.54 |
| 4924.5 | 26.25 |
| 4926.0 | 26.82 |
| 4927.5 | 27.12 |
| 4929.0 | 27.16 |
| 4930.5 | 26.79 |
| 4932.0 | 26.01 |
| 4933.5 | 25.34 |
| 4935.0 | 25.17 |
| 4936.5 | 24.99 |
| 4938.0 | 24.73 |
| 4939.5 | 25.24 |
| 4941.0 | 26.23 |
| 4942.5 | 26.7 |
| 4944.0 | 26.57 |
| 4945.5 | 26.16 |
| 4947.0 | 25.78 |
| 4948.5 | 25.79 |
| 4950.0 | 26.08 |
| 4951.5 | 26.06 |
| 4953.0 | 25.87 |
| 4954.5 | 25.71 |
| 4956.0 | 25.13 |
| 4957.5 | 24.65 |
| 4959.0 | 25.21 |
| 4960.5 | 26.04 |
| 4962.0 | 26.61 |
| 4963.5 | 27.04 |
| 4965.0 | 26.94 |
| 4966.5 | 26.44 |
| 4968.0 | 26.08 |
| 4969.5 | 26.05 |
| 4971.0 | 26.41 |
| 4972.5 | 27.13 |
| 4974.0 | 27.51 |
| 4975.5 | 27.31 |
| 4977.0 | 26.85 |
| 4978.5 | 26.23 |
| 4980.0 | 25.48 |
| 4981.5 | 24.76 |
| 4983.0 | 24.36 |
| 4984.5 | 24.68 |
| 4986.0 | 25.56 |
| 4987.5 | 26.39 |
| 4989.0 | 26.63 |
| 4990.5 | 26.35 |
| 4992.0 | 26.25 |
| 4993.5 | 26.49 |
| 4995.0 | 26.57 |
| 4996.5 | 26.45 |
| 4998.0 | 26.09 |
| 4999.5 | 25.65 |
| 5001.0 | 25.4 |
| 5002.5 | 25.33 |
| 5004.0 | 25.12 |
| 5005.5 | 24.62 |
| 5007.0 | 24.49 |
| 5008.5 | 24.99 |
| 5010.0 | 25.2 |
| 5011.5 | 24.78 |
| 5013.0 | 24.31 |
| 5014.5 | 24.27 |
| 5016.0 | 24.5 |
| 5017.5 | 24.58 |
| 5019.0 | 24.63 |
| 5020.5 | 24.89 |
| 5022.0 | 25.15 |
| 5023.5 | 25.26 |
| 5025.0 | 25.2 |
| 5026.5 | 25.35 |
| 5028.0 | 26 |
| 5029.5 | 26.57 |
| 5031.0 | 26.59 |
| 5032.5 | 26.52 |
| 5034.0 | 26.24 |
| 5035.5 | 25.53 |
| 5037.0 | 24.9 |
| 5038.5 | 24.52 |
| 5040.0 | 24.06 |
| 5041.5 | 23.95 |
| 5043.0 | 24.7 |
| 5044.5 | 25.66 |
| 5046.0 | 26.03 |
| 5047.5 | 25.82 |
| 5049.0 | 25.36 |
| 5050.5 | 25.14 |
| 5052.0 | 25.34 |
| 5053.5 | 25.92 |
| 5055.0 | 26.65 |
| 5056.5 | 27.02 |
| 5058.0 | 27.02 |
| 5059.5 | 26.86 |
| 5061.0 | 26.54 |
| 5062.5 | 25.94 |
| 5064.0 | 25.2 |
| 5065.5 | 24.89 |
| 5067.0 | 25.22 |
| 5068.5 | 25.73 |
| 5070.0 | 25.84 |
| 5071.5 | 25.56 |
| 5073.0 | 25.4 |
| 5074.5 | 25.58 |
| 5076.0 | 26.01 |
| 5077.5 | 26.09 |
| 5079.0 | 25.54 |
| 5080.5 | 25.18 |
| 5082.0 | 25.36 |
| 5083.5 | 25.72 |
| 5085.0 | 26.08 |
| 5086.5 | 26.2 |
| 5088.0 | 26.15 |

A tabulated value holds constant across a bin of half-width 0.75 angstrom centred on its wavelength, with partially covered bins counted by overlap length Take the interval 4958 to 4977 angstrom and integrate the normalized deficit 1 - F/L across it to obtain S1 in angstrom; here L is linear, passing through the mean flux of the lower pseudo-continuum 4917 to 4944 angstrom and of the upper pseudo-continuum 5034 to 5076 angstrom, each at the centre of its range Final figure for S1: -0.6 angstrom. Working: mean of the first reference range 25.8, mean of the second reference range 25.6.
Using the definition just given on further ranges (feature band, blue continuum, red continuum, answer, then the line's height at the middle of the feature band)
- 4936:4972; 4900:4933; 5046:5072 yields 0.24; 26.1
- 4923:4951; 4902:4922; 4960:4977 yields 0.30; 26.3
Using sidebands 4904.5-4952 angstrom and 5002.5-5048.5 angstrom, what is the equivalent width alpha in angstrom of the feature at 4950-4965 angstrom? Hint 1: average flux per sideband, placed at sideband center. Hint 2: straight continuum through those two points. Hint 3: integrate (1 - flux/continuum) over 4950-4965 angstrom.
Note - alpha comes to -0.1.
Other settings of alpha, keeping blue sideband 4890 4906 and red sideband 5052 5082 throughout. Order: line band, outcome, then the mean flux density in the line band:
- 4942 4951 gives 0.04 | 26.2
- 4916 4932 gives 0.27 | 25.9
